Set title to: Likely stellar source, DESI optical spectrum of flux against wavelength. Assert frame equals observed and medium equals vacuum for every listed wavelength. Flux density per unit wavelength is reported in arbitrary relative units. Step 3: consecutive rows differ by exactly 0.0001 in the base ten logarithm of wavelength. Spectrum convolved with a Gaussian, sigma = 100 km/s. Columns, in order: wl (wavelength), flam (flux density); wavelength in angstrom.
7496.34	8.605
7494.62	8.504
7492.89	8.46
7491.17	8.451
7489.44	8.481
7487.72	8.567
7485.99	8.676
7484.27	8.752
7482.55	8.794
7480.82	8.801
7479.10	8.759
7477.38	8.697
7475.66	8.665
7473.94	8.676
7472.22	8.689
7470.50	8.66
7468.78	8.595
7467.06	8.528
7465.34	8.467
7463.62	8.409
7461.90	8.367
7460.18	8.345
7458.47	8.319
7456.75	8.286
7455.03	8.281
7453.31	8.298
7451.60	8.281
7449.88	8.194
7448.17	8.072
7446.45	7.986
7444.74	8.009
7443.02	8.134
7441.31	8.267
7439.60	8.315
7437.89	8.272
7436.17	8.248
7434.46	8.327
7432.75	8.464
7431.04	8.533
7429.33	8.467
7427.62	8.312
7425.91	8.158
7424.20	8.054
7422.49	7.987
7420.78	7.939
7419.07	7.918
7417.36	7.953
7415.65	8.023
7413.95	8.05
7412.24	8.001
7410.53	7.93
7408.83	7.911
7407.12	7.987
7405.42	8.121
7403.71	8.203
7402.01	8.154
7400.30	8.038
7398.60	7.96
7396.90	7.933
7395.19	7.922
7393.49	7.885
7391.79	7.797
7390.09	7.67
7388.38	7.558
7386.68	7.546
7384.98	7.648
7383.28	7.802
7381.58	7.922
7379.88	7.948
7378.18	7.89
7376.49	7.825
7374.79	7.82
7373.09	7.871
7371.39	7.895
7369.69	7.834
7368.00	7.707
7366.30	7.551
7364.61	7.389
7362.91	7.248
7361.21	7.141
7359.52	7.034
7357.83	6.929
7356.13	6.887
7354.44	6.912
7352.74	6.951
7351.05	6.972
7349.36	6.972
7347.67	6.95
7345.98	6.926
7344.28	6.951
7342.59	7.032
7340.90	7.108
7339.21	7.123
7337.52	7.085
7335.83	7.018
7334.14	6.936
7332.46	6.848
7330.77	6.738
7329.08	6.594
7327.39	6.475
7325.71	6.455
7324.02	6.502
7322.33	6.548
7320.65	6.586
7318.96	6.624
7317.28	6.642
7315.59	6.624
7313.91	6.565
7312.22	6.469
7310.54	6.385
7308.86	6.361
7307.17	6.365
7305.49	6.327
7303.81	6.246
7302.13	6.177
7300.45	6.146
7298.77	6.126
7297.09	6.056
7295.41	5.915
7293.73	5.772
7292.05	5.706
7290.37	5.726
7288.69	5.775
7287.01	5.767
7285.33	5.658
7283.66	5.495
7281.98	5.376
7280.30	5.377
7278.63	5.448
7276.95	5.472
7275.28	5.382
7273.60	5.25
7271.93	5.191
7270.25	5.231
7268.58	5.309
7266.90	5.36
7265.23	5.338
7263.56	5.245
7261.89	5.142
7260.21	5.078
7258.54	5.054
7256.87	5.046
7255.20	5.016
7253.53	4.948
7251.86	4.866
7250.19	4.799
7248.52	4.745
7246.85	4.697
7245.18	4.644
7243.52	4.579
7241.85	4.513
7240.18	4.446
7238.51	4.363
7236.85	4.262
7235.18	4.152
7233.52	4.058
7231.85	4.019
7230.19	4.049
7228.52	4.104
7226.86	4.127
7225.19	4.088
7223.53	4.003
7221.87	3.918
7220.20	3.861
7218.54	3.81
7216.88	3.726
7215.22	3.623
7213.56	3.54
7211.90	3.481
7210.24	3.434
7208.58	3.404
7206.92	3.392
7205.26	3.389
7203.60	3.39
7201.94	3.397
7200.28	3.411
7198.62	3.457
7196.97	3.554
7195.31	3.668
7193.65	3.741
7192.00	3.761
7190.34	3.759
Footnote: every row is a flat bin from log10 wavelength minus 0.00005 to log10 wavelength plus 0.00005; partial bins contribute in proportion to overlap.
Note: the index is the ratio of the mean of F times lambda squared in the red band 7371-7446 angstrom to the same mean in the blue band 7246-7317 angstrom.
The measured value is 1.48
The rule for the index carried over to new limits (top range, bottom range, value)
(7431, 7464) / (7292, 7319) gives 1.37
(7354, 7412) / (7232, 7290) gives 1.59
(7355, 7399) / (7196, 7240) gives 2.11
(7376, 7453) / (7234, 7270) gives 1.74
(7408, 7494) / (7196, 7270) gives 2.08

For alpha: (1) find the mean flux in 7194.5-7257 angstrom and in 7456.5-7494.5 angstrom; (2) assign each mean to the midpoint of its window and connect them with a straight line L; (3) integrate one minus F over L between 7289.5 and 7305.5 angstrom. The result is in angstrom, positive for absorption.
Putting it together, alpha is -2.0 angstrom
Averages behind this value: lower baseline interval 4.04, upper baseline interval 8.57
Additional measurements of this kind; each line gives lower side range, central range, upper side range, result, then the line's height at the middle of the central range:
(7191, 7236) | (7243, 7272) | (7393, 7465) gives -2.4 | 4.63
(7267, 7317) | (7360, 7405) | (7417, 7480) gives -3.0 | 7.28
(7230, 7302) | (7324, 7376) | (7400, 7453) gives -3.0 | 6.72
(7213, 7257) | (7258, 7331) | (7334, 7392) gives -2.4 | 5.72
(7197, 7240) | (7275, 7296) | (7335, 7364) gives -0.7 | 5.44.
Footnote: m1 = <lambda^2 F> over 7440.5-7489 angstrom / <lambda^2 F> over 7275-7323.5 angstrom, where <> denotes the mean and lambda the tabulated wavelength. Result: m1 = 1.46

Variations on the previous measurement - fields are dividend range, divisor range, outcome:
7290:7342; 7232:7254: 1.46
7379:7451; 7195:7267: 2.01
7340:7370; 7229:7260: 1.61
